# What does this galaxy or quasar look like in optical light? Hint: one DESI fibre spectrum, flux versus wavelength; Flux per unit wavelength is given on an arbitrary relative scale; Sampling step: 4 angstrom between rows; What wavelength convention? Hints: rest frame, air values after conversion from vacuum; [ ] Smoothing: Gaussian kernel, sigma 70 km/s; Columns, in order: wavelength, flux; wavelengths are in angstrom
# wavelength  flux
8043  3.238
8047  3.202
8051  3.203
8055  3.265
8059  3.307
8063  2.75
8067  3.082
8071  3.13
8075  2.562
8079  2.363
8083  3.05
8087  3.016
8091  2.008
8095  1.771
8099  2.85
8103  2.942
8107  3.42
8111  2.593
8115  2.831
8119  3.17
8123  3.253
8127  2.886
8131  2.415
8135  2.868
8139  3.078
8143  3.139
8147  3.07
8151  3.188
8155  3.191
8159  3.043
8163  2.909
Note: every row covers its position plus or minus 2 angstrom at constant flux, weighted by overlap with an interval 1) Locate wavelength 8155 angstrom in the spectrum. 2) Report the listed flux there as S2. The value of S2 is 3.191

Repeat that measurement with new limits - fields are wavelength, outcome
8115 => 2.831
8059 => 3.307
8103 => 2.942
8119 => 3.17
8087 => 3.016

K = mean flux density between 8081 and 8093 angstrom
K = 2.69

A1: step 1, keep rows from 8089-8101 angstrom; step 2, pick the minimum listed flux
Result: 1.771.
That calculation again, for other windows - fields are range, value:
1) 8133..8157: 2.868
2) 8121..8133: 2.415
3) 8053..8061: 3.265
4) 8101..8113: 2.593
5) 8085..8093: 2.008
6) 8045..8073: 2.75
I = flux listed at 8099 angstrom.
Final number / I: 2.85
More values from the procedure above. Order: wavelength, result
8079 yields 2.363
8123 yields 3.253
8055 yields 3.265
